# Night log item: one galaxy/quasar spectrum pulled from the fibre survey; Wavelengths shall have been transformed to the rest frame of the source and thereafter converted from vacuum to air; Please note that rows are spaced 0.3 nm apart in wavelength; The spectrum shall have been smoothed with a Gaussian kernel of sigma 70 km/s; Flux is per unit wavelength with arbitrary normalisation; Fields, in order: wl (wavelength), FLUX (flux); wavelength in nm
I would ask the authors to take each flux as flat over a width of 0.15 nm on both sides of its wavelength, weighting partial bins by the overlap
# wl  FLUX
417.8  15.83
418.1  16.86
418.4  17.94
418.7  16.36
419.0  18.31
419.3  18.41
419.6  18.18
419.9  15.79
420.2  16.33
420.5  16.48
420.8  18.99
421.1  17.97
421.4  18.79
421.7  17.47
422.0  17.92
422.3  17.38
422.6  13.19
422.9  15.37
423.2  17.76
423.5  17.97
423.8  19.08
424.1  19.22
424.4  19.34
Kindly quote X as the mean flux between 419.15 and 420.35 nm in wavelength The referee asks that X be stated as 17.2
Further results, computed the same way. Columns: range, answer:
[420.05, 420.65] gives 16.4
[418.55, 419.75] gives 17.8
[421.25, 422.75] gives 16.9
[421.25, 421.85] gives 18.1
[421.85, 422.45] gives 17.7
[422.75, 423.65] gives 17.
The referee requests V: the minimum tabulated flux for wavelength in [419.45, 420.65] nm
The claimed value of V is 15.79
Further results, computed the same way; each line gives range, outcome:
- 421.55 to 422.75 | 13.19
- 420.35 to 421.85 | 16.48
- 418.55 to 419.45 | 16.36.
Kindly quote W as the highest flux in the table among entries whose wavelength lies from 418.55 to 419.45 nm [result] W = 18.41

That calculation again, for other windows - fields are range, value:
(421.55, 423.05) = 17.92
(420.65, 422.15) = 18.99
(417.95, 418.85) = 17.94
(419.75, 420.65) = 16.48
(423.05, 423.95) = 19.08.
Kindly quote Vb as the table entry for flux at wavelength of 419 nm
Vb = 18.31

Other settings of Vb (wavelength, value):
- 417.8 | 15.83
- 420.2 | 16.33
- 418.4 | 17.94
